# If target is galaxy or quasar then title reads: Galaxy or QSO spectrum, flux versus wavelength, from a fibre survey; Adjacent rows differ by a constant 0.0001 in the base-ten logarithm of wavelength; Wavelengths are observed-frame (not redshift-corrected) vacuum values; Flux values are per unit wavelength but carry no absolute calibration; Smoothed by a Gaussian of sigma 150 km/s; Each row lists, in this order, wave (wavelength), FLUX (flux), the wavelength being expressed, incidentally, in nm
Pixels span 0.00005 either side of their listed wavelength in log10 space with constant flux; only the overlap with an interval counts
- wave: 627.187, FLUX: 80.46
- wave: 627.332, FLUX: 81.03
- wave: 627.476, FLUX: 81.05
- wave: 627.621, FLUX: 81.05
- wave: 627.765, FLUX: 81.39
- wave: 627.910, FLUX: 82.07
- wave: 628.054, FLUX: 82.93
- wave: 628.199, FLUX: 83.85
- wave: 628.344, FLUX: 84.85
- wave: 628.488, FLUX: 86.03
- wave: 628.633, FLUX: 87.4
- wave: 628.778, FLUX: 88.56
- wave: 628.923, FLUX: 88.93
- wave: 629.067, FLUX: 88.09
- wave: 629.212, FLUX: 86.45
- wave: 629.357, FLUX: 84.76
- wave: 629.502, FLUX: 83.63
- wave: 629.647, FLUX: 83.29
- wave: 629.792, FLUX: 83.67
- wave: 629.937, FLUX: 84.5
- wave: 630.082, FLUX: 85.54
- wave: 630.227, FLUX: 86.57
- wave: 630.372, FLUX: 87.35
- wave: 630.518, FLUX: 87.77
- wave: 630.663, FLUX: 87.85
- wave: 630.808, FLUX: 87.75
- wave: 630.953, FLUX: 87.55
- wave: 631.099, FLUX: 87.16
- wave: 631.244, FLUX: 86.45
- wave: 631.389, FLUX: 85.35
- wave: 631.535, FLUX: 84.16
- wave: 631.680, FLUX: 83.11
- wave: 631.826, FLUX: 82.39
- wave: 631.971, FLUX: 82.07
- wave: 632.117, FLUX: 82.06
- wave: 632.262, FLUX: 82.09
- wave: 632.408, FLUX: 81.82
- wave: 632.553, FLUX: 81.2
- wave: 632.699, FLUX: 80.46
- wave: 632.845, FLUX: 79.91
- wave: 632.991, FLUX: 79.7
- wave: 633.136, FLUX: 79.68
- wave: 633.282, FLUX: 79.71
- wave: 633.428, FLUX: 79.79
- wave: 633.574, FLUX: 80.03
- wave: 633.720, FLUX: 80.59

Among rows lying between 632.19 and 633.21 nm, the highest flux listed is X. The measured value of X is 82.09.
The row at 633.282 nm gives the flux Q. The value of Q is 79.71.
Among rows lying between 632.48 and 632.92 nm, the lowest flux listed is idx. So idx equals 79.91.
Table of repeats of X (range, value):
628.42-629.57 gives 88.93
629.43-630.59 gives 87.77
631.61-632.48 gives 83.11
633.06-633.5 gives 79.79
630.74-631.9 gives 87.75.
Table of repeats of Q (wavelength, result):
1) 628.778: 88.56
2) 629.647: 83.29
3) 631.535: 84.16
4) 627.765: 81.39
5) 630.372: 87.35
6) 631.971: 82.07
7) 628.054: 82.93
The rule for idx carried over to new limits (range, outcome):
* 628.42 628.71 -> 86.03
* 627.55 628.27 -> 81.05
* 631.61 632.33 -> 82.06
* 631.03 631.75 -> 83.11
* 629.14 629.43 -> 84.76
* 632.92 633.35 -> 79.68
